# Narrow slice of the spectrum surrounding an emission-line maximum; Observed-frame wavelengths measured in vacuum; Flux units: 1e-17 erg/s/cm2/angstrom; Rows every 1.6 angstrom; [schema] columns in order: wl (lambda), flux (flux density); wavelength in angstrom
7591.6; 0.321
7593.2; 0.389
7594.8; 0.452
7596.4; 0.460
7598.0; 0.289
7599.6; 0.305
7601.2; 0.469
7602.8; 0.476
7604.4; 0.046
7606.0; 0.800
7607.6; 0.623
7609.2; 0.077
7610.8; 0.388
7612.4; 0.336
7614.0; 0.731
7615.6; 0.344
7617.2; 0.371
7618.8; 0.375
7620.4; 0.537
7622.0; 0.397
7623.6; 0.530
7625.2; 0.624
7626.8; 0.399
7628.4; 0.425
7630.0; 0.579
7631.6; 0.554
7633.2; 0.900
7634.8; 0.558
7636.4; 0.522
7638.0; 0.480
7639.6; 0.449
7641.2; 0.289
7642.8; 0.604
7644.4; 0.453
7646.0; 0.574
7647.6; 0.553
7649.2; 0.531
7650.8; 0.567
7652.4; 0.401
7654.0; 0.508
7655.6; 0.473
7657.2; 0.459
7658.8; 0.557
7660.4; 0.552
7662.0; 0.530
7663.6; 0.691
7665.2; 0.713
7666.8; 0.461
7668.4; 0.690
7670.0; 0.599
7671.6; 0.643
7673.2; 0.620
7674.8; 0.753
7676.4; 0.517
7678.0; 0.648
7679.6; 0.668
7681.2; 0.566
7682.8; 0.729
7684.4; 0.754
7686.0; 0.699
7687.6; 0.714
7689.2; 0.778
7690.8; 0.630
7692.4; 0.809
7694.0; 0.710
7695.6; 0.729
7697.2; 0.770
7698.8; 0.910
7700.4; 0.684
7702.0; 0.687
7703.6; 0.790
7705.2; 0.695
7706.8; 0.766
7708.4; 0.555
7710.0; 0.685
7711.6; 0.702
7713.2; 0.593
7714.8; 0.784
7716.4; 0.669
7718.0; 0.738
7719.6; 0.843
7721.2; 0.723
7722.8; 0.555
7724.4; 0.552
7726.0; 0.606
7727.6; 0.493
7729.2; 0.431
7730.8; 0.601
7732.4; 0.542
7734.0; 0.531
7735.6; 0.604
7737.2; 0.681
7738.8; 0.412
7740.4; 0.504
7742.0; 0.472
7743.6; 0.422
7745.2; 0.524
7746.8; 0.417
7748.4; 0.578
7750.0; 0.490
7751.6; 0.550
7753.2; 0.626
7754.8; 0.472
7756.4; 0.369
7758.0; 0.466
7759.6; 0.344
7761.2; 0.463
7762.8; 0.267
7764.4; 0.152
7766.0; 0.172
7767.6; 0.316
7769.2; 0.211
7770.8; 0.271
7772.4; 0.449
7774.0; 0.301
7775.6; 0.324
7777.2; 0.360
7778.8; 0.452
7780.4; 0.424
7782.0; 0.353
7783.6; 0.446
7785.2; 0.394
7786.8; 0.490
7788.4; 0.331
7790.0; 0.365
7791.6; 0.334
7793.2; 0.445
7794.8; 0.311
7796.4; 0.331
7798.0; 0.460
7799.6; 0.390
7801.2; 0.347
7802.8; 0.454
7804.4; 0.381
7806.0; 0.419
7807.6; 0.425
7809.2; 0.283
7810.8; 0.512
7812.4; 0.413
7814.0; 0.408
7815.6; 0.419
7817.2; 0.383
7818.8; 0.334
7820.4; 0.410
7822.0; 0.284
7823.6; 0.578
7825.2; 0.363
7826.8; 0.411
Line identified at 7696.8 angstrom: C IV 1549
